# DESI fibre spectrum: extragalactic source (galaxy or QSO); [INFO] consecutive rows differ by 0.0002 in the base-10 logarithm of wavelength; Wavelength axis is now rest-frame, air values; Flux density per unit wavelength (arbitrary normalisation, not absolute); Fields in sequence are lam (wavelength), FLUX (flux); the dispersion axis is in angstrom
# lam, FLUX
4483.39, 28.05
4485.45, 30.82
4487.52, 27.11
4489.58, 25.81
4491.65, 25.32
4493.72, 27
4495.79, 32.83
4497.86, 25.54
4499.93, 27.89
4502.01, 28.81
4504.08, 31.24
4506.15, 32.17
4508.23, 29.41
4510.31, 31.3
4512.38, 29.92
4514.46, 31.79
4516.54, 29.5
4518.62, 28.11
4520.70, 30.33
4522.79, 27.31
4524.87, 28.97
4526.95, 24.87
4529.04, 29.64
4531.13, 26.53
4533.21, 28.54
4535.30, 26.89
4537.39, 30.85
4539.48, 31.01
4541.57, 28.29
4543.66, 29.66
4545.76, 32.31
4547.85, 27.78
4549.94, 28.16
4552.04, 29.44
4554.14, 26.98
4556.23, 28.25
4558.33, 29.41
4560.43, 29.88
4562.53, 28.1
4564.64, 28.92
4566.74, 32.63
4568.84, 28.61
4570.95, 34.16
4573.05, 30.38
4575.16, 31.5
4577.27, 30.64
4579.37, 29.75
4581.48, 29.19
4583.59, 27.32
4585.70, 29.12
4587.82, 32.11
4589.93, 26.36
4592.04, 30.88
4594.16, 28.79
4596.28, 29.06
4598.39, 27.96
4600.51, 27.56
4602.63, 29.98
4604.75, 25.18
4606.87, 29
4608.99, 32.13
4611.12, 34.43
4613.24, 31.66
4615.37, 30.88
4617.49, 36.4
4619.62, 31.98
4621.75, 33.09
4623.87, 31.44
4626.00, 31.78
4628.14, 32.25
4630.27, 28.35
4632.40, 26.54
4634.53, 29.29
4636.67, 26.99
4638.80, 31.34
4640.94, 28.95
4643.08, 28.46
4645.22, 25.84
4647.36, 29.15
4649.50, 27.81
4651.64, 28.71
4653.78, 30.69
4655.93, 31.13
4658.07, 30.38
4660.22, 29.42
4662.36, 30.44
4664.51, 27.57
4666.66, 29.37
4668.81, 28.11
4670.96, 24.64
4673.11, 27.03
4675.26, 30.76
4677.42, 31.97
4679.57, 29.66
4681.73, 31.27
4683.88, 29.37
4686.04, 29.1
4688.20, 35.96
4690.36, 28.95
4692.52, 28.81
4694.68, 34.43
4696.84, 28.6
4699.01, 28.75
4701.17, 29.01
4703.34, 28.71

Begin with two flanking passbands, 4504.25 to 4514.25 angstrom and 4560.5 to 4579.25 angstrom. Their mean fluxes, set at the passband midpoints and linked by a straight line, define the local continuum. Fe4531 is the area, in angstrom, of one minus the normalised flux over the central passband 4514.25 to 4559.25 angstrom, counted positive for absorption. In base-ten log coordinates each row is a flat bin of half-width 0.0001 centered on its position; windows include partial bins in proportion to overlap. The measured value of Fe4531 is 2.8 angstrom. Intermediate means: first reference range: 30.8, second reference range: 30.5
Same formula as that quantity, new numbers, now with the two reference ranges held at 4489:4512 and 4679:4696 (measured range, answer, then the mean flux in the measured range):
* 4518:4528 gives 0.4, 27.9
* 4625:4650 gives 1.2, 28.9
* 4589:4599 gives 0.4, 28.7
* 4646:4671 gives 1.3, 29.1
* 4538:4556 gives 0.1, 29.2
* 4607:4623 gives -1.3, 32.7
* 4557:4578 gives -0.5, 30.4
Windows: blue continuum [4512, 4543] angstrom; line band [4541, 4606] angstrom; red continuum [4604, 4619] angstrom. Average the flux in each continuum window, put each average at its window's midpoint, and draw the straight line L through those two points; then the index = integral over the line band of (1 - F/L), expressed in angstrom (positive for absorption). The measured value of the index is 2.10 angstrom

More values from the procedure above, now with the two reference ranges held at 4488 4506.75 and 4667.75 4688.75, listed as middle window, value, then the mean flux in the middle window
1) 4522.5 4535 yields 0.4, 27.6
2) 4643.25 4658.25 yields 0.2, 29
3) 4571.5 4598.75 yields -0.6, 29.6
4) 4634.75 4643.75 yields 0.1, 29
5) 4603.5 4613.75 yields -0.4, 30.4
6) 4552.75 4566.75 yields 0.0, 28.9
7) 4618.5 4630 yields -1.0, 31.9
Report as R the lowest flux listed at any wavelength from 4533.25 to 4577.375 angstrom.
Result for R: 26.89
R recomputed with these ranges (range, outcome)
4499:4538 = 24.87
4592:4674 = 24.64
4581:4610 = 25.18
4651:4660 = 28.71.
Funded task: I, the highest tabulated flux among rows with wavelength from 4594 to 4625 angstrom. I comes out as 36.4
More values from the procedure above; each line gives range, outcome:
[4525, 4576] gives 34.16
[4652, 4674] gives 31.13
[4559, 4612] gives 34.43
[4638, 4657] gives 31.34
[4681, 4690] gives 35.96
